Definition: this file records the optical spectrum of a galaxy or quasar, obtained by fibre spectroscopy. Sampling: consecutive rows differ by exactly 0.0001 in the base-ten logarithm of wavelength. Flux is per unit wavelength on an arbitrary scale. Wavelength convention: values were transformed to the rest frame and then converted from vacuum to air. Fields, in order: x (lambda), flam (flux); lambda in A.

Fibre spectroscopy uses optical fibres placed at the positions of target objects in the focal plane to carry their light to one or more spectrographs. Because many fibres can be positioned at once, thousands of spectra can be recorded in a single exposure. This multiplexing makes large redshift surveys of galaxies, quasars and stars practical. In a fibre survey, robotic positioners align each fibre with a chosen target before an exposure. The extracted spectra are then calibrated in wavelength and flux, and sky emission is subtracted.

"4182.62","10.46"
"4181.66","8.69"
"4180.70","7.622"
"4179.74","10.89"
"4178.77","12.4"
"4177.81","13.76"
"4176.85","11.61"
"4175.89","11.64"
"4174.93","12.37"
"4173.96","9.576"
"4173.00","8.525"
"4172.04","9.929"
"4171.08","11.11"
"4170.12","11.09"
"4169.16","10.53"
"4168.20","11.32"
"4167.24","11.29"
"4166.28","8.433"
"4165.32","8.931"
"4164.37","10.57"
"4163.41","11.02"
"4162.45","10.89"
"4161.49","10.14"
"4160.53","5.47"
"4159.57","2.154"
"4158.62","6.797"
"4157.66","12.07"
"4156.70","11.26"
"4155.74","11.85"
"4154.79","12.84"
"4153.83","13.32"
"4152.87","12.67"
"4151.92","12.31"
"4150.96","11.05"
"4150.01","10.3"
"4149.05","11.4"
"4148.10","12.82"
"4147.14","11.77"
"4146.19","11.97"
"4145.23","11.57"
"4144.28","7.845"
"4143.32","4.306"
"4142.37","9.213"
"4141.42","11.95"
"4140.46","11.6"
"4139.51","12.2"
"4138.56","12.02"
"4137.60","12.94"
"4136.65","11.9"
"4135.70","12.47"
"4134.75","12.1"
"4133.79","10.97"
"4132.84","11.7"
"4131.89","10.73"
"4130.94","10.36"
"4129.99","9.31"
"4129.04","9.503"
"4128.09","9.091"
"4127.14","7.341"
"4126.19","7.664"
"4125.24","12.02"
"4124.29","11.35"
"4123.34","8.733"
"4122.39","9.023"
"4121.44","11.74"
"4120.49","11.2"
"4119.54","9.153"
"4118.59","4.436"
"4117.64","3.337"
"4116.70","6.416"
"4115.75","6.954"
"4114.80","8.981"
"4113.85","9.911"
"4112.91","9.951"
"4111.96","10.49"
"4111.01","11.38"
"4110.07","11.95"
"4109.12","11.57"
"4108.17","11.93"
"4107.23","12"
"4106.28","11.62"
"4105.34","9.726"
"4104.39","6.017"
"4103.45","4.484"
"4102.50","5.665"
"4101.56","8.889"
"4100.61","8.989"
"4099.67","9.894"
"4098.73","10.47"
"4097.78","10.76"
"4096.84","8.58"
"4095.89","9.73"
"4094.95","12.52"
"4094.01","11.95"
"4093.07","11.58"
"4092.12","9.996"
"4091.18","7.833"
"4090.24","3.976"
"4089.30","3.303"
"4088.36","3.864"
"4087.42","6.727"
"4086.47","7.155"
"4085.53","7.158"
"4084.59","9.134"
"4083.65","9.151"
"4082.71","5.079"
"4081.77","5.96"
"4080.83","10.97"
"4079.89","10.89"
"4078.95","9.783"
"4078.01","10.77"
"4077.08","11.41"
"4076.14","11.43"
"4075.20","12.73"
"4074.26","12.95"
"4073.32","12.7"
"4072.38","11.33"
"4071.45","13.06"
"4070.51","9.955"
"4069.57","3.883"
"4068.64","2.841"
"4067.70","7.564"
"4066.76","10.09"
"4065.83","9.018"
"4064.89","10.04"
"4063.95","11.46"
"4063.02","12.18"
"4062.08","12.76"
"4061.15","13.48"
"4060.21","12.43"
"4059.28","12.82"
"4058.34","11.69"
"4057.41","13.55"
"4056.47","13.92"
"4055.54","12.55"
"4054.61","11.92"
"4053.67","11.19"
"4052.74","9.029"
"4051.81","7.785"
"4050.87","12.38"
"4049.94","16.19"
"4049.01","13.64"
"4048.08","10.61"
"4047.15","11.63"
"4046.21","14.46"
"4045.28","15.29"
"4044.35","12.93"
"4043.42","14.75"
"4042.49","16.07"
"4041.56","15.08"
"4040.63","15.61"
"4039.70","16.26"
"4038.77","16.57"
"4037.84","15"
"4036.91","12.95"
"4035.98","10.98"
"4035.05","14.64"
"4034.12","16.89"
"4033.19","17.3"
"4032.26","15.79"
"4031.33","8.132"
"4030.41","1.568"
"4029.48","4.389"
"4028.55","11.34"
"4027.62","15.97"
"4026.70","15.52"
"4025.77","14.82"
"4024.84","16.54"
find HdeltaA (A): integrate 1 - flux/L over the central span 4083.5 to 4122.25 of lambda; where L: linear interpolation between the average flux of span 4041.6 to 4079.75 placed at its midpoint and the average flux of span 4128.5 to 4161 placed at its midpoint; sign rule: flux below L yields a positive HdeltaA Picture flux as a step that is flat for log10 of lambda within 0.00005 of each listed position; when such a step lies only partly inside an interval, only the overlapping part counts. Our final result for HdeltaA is 8.2 A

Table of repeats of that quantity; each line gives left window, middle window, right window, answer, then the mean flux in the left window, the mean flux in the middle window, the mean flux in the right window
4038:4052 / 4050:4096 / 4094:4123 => 7.86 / 14.1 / 9.97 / 9.3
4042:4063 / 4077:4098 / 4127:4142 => 6.11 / 12.8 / 8.55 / 11.1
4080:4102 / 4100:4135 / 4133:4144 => 1.87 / 8.46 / 9.35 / 11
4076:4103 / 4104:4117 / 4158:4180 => -1.35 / 8.71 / 9.99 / 10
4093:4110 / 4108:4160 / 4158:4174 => -3.65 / 9.81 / 10.2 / 9.3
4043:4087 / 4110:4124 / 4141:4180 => 2.41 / 10.9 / 8.85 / 10.5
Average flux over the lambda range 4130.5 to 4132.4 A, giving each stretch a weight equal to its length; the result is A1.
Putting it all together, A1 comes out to 10.6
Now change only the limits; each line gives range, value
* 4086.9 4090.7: 4.49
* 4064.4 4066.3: 9.54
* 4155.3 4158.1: 11.7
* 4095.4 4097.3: 9.18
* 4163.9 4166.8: 9.36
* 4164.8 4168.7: 10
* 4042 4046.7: 14.7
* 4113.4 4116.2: 8.6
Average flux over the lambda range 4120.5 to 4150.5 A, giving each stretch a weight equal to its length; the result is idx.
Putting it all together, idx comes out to 10.6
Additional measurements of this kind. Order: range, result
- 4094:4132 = 9.37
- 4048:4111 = 9.98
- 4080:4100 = 8.41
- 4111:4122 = 8.55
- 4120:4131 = 9.75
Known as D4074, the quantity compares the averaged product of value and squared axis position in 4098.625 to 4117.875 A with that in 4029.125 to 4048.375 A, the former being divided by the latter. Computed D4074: 0.7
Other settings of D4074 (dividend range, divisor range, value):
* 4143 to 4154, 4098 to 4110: 1.19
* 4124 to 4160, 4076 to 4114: 1.20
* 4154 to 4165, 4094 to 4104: 1.09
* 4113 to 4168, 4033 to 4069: 0.83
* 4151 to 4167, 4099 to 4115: 1.07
